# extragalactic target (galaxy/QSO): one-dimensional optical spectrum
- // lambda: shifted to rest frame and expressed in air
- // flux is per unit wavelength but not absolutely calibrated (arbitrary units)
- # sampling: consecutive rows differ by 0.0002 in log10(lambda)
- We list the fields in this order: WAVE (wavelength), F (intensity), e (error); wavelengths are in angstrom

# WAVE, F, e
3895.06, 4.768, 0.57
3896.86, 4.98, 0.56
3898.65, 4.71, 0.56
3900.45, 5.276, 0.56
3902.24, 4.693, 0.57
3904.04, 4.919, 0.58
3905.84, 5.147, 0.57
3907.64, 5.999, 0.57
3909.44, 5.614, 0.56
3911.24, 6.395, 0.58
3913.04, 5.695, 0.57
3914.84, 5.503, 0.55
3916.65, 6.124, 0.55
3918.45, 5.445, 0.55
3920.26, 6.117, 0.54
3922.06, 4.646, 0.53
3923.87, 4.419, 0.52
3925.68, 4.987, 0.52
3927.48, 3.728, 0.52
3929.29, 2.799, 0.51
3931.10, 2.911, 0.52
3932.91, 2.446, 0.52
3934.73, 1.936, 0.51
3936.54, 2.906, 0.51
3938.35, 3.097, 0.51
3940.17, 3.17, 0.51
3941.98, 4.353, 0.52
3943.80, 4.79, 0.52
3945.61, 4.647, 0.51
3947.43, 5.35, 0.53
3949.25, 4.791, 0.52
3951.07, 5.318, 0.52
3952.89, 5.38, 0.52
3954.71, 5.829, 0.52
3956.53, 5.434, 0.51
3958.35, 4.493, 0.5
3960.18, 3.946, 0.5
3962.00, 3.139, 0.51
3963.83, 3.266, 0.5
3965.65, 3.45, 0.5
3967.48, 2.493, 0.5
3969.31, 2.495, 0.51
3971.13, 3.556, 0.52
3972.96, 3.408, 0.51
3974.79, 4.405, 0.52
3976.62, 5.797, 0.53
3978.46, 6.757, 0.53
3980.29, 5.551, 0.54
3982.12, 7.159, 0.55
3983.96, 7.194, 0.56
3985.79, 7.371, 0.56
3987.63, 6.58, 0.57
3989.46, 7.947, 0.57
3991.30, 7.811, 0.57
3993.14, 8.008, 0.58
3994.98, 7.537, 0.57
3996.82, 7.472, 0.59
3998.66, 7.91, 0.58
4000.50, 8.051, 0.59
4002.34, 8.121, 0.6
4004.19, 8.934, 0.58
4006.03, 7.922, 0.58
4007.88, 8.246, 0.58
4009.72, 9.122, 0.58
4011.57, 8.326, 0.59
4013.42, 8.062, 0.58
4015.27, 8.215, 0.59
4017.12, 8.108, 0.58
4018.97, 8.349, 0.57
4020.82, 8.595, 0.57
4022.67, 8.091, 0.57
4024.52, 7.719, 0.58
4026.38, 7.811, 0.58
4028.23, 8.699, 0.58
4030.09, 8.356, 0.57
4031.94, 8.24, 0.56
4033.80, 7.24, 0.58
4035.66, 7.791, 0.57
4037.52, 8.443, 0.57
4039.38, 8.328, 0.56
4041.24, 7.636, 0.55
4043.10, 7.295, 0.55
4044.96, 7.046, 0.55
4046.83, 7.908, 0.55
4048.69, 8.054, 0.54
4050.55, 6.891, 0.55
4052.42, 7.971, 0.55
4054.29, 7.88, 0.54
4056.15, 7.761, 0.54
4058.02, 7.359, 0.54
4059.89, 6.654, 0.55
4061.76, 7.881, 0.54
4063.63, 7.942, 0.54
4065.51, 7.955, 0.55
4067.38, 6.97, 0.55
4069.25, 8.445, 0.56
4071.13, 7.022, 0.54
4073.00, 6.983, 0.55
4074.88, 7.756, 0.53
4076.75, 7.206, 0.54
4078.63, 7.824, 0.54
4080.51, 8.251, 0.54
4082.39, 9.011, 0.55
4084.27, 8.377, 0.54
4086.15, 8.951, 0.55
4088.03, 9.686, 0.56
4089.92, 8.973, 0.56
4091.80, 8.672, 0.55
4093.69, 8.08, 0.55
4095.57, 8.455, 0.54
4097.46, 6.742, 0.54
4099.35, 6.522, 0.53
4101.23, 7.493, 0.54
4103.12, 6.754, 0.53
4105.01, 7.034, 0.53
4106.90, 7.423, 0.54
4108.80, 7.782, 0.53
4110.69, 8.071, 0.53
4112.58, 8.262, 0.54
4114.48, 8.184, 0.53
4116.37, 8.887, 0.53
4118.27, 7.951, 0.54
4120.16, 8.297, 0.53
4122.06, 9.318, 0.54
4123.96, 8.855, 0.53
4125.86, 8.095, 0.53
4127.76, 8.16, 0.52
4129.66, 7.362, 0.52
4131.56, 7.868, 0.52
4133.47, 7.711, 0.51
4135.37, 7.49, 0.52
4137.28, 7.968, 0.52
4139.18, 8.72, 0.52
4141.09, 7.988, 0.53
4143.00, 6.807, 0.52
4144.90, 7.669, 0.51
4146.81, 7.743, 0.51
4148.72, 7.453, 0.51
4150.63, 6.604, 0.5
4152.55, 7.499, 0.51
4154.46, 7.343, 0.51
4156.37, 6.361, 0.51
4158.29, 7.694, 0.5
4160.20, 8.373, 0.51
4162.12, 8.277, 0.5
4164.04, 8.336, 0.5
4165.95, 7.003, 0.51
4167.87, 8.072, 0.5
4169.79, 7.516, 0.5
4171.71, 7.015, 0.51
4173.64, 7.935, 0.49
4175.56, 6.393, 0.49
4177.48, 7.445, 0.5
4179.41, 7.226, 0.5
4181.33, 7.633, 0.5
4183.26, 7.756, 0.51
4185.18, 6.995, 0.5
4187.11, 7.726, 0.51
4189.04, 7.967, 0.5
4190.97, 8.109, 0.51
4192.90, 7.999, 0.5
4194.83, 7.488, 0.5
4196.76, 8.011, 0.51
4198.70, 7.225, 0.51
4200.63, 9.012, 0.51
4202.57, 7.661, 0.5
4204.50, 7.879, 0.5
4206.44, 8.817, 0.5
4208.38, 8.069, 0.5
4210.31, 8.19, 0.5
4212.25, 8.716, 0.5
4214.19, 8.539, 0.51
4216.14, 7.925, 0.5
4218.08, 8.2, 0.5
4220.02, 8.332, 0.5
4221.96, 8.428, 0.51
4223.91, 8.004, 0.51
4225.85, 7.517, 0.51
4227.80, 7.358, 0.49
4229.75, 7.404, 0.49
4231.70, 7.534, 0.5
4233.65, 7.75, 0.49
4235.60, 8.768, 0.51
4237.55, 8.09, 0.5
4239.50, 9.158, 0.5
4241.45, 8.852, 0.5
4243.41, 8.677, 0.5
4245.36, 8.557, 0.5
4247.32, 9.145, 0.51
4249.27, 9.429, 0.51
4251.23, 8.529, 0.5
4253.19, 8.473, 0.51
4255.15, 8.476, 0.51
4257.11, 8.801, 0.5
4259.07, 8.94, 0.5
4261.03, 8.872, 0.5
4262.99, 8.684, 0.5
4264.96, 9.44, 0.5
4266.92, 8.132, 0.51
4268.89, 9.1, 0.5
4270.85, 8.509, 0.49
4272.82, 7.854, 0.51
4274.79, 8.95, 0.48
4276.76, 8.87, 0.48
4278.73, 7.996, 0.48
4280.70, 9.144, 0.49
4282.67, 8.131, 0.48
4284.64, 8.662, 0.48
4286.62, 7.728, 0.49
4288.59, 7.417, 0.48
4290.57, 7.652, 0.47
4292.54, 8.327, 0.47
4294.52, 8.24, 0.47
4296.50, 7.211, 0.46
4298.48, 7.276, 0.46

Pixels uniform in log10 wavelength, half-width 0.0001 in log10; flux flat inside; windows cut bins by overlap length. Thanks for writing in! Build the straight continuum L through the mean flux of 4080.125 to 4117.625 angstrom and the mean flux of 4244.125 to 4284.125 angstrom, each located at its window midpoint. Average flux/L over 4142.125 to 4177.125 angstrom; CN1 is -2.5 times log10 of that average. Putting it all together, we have 0.118 mag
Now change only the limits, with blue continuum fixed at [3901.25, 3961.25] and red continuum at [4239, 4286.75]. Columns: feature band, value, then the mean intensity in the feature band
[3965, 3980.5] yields 0.232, 4.17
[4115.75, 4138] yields -0.162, 8.15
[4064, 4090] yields -0.247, 8.07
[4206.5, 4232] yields 0.013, 8.06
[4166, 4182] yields 0.033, 7.38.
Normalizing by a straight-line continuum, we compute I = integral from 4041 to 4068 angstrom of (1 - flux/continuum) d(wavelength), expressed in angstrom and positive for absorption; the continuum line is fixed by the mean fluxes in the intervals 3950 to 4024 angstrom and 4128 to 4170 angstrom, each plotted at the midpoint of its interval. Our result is -2.3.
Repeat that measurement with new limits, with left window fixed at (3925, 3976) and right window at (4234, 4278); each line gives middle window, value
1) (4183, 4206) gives -0.3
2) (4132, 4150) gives -2.1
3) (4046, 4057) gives -4.5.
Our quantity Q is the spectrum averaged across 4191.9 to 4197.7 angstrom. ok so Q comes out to 7.84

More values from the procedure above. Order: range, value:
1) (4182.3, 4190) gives 7.61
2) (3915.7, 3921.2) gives 5.88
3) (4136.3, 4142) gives 8.22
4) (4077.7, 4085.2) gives 8.37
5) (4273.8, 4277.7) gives 8.9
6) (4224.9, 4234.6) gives 7.51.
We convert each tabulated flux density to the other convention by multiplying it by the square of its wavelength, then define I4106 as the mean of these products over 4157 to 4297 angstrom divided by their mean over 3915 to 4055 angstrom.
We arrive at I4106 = 1.47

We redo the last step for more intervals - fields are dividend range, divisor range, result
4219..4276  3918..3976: 2.44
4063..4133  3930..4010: 1.56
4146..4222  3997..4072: 1.05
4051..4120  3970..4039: 1.09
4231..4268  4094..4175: 1.18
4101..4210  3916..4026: 1.47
